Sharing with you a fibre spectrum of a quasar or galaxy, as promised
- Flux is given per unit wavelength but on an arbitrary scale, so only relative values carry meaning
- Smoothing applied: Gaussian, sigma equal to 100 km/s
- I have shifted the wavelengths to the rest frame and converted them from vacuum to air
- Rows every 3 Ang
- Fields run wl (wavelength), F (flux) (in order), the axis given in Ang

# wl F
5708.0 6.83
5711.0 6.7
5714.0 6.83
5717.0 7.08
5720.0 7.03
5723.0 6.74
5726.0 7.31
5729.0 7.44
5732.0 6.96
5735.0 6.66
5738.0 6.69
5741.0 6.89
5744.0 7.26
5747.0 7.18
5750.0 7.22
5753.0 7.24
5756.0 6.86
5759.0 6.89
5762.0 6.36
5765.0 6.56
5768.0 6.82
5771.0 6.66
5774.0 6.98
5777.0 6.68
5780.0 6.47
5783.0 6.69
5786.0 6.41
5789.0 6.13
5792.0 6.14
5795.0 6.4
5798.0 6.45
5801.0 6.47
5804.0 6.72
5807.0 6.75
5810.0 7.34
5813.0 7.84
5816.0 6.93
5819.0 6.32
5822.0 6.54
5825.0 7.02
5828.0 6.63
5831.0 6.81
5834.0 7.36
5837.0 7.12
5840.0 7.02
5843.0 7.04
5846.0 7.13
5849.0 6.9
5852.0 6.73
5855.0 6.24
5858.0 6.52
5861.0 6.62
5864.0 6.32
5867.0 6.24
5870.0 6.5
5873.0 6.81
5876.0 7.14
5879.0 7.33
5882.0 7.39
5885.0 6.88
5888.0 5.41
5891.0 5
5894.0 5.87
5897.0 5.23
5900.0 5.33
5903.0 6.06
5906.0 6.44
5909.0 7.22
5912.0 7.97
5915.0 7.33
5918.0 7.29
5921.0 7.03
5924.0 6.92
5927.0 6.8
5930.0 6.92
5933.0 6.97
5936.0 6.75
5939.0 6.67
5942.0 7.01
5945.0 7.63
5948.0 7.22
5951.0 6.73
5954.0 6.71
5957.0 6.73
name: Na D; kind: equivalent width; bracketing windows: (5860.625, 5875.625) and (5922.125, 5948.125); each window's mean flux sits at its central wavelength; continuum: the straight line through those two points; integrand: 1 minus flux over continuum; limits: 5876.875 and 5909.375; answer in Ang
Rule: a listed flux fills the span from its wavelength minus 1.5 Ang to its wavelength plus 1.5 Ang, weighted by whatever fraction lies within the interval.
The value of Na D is 2.5 Ang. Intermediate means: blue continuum 6.54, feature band 6.18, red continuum 6.98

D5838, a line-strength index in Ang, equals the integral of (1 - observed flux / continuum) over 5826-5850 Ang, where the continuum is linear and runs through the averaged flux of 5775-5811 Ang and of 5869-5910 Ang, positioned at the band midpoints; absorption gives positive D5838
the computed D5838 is -2.10 Ang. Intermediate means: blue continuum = 6.55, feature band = 7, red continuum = 6.32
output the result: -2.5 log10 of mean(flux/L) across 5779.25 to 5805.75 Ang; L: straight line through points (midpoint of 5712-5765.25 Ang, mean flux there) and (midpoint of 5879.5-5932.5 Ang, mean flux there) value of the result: 0.07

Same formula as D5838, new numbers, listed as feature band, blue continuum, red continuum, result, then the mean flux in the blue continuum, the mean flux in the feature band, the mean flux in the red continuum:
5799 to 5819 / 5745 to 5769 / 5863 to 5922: -0.5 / 6.9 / 6.94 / 6.54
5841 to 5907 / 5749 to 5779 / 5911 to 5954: 5.3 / 6.81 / 6.42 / 7.07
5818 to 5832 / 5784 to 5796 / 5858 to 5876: -0.6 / 6.28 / 6.67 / 6.55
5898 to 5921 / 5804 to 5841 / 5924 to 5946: 0.5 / 6.96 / 6.79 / 6.95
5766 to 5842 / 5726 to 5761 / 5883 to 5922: 0.4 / 7.03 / 6.75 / 6.39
